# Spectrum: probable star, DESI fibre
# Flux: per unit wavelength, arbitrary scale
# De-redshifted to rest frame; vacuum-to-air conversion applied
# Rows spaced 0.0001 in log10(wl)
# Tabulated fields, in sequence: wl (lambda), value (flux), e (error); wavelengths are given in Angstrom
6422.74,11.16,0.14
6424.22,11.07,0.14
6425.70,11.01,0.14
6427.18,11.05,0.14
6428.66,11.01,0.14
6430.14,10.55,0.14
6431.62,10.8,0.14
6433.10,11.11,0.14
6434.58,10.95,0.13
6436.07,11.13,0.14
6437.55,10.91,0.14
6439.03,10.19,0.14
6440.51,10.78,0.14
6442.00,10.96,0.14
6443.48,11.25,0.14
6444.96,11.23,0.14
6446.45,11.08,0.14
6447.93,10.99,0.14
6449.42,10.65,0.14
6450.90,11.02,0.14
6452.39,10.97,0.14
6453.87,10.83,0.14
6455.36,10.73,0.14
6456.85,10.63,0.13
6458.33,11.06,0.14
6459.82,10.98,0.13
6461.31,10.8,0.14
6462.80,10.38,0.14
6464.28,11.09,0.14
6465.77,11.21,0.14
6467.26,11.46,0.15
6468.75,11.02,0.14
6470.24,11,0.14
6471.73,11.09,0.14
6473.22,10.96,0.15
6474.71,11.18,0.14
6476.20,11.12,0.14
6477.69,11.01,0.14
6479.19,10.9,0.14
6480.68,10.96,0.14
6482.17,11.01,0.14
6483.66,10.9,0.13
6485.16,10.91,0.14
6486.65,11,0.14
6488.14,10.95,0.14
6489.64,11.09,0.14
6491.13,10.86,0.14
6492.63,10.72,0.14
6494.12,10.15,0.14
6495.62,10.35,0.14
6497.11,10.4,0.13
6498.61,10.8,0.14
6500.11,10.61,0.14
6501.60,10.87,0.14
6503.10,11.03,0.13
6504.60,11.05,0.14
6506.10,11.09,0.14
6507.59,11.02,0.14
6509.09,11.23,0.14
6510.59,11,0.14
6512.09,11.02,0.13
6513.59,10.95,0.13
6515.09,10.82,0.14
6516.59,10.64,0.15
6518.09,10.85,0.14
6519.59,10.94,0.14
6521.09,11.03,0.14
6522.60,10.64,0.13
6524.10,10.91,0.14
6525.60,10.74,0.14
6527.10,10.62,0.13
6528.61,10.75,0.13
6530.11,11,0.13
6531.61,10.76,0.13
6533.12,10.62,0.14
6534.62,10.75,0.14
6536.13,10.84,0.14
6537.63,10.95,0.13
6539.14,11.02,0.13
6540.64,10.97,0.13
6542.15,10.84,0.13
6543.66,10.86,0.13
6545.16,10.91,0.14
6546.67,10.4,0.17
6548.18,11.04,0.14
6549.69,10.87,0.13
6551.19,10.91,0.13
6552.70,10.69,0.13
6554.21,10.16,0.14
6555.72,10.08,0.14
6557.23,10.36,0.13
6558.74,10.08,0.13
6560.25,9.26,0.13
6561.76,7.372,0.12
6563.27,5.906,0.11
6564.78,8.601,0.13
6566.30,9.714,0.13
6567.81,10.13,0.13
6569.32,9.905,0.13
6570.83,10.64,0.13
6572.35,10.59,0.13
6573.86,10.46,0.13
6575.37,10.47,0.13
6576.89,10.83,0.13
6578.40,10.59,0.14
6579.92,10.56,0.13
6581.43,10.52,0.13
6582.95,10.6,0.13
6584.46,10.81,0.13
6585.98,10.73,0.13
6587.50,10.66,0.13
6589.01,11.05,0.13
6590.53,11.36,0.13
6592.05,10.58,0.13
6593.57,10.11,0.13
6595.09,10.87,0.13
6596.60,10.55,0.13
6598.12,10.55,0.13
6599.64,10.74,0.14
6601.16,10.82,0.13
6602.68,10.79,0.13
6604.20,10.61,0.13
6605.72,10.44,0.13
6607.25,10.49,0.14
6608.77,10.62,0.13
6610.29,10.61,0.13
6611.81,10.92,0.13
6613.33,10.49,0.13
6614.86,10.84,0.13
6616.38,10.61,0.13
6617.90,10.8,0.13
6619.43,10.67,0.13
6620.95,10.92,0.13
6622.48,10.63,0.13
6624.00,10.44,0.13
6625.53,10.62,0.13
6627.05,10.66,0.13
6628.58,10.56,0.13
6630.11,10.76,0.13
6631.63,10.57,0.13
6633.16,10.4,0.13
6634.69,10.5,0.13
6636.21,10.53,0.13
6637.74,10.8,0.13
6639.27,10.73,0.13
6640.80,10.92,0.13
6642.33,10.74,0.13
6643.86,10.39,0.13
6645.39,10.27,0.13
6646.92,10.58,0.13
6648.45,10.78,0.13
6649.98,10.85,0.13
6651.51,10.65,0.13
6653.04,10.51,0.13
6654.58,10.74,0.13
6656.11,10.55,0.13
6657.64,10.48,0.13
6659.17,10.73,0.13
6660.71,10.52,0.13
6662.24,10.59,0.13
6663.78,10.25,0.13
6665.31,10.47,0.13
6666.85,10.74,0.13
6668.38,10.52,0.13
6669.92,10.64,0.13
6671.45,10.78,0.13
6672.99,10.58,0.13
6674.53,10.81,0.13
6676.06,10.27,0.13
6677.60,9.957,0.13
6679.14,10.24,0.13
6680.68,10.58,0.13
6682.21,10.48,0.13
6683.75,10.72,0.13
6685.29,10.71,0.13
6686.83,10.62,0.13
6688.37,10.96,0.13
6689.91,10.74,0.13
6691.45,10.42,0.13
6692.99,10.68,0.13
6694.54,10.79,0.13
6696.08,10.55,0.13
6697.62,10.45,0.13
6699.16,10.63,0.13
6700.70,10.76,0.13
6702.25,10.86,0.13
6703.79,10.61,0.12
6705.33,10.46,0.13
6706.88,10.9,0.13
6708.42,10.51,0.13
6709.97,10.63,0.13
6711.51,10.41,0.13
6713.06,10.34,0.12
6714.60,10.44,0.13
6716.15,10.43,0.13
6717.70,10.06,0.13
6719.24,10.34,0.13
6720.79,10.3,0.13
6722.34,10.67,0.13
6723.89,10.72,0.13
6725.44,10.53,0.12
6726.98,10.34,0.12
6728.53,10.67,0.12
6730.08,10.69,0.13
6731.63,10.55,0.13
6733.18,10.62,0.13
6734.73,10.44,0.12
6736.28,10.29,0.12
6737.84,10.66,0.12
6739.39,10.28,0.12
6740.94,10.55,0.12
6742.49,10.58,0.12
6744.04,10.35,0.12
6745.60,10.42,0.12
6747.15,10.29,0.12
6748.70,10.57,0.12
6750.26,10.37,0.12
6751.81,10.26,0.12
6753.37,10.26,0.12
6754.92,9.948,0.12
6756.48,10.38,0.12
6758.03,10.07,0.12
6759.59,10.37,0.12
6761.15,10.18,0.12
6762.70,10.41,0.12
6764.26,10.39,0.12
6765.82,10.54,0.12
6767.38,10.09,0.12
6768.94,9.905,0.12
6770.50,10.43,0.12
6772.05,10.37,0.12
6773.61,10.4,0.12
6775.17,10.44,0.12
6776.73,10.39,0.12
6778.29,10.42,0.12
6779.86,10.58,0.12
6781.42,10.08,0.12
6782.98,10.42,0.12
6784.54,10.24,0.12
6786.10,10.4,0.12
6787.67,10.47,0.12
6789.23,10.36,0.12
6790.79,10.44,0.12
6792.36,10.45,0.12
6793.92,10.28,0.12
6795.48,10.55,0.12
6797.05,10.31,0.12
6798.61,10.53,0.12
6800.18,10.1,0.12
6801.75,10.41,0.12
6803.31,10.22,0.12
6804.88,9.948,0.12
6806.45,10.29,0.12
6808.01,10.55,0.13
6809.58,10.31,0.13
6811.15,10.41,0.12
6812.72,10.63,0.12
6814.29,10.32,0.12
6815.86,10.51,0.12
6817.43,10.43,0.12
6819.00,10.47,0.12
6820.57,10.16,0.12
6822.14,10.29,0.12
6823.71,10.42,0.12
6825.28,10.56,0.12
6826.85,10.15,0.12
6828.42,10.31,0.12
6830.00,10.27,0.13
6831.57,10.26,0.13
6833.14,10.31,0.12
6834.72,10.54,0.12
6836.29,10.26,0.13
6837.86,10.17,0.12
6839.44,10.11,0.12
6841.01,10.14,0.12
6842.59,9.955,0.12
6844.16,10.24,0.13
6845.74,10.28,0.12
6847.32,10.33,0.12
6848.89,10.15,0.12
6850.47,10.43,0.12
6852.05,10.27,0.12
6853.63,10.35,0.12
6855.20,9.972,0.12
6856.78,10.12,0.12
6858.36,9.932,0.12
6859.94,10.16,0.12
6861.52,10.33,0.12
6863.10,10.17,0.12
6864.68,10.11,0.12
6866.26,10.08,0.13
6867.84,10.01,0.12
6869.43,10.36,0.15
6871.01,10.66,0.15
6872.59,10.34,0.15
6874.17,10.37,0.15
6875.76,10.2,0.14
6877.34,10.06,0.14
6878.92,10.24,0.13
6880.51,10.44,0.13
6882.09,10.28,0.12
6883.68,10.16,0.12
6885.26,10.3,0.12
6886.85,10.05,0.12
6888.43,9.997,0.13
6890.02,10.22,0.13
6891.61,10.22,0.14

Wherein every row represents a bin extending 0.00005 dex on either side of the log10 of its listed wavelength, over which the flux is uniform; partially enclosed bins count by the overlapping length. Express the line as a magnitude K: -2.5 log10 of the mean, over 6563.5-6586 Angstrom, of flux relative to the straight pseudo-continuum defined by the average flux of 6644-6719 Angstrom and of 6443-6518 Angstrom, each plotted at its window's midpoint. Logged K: 0.05 mag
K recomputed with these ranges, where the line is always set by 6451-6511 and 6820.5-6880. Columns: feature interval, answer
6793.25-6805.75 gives 0.004 mag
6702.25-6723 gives 0.001 mag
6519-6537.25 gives 0.002 mag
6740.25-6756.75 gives 0.007 mag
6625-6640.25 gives 0.002 mag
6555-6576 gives 0.131 mag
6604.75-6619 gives 0.003 mag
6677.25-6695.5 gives -0.005 mag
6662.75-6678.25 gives 0.006 mag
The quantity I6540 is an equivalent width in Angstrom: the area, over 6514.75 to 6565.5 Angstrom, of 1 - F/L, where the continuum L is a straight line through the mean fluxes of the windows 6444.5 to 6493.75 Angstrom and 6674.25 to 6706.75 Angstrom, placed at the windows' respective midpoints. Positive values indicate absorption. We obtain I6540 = 2.1 Angstrom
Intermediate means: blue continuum 11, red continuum 10.6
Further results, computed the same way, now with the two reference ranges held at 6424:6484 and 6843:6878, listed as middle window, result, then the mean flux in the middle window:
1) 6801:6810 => 0.03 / 10.3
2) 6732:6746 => -0.04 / 10.5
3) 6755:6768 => 0.14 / 10.3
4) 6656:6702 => -0.13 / 10.6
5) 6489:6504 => 0.26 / 10.7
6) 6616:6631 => -0.03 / 10.7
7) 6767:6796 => 0.02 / 10.4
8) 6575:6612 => 0.10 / 10.7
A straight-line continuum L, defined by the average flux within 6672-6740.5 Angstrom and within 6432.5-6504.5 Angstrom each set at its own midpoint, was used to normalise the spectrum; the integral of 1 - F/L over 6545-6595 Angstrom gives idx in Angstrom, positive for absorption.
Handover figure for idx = 2.5 Angstrom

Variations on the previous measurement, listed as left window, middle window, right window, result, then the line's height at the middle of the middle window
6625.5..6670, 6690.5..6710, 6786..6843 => -0.2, 10.5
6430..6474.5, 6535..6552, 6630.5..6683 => -0.2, 10.8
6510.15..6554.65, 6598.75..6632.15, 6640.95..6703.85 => 0.1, 10.7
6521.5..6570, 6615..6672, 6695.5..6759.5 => -1.3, 10.4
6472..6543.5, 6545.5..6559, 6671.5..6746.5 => 0.3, 10.8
